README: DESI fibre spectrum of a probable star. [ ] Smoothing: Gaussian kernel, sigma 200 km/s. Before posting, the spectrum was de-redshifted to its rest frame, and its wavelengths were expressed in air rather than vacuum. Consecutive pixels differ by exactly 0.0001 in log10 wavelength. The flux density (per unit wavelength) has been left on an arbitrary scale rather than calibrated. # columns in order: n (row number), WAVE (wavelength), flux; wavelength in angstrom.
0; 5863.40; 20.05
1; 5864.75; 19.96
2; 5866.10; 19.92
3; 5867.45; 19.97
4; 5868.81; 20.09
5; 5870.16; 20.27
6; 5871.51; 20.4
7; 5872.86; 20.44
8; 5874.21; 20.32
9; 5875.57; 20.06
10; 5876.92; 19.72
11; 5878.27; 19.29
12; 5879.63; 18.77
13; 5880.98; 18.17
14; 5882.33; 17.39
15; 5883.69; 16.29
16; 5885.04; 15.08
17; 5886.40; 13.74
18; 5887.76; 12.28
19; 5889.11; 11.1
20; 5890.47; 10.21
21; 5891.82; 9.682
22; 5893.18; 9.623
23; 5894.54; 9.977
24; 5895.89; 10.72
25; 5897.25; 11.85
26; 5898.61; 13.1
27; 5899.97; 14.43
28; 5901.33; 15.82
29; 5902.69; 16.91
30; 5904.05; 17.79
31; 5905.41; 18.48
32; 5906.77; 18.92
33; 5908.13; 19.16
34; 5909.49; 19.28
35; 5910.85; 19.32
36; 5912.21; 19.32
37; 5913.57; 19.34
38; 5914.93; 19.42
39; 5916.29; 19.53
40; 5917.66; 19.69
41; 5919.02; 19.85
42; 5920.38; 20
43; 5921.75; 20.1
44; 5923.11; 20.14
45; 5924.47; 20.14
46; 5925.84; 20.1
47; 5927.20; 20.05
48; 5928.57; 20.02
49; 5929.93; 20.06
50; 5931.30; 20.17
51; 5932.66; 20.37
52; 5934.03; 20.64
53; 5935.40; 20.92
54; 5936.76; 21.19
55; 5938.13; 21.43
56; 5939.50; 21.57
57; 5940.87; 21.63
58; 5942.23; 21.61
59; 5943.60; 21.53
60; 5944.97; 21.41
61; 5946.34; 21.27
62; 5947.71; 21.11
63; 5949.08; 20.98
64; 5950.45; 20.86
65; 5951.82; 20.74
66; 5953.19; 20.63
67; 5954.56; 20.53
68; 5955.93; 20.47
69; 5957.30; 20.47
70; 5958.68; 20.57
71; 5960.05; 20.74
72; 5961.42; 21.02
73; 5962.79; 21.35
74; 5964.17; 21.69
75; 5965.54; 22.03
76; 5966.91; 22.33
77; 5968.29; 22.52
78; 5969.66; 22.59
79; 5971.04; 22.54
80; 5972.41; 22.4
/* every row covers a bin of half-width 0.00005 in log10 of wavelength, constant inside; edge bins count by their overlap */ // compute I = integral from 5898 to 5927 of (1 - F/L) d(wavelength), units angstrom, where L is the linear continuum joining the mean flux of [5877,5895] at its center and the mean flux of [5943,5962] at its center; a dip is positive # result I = -3.0 angstrom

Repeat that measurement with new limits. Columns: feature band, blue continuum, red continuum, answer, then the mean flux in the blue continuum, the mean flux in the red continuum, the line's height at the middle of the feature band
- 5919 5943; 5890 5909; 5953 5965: -3.9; 14.1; 20.9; 17.7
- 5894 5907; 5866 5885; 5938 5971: 3.4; 19.2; 21.3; 19.9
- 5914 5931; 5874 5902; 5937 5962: -1.6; 14.5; 21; 18.2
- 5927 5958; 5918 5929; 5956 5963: -0.7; 20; 20.8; 20.4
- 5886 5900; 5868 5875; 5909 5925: 6.1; 20.3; 19.7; 20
